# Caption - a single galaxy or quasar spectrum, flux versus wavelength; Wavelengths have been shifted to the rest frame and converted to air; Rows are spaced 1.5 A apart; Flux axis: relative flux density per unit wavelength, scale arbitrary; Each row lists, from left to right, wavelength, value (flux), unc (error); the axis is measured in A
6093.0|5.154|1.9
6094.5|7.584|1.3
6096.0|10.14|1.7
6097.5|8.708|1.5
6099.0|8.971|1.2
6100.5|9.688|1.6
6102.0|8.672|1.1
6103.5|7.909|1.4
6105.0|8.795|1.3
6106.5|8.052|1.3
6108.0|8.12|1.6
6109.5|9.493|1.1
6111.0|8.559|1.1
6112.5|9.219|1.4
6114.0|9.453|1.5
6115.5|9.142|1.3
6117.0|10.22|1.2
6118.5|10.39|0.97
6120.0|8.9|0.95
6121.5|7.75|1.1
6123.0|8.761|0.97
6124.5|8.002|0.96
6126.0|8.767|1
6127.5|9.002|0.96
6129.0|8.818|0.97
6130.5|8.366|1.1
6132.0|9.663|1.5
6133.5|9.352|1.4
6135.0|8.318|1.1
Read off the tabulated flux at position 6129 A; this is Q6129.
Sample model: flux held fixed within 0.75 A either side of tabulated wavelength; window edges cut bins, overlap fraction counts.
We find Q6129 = 8.818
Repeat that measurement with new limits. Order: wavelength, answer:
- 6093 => 5.154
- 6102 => 8.672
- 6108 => 8.12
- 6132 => 9.663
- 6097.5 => 8.708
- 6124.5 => 8.002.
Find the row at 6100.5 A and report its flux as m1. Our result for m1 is 9.688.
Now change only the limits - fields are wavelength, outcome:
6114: 9.453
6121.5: 7.75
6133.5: 9.352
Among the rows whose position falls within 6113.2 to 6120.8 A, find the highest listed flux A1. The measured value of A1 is 10.39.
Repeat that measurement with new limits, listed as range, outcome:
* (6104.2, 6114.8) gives 9.493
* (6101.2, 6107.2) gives 8.795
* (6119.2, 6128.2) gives 9.002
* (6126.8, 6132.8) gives 9.663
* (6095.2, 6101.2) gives 10.14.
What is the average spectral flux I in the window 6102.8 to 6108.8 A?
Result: 8.23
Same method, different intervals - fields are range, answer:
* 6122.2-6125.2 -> 8.38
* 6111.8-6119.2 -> 9.68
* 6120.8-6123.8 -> 8.26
